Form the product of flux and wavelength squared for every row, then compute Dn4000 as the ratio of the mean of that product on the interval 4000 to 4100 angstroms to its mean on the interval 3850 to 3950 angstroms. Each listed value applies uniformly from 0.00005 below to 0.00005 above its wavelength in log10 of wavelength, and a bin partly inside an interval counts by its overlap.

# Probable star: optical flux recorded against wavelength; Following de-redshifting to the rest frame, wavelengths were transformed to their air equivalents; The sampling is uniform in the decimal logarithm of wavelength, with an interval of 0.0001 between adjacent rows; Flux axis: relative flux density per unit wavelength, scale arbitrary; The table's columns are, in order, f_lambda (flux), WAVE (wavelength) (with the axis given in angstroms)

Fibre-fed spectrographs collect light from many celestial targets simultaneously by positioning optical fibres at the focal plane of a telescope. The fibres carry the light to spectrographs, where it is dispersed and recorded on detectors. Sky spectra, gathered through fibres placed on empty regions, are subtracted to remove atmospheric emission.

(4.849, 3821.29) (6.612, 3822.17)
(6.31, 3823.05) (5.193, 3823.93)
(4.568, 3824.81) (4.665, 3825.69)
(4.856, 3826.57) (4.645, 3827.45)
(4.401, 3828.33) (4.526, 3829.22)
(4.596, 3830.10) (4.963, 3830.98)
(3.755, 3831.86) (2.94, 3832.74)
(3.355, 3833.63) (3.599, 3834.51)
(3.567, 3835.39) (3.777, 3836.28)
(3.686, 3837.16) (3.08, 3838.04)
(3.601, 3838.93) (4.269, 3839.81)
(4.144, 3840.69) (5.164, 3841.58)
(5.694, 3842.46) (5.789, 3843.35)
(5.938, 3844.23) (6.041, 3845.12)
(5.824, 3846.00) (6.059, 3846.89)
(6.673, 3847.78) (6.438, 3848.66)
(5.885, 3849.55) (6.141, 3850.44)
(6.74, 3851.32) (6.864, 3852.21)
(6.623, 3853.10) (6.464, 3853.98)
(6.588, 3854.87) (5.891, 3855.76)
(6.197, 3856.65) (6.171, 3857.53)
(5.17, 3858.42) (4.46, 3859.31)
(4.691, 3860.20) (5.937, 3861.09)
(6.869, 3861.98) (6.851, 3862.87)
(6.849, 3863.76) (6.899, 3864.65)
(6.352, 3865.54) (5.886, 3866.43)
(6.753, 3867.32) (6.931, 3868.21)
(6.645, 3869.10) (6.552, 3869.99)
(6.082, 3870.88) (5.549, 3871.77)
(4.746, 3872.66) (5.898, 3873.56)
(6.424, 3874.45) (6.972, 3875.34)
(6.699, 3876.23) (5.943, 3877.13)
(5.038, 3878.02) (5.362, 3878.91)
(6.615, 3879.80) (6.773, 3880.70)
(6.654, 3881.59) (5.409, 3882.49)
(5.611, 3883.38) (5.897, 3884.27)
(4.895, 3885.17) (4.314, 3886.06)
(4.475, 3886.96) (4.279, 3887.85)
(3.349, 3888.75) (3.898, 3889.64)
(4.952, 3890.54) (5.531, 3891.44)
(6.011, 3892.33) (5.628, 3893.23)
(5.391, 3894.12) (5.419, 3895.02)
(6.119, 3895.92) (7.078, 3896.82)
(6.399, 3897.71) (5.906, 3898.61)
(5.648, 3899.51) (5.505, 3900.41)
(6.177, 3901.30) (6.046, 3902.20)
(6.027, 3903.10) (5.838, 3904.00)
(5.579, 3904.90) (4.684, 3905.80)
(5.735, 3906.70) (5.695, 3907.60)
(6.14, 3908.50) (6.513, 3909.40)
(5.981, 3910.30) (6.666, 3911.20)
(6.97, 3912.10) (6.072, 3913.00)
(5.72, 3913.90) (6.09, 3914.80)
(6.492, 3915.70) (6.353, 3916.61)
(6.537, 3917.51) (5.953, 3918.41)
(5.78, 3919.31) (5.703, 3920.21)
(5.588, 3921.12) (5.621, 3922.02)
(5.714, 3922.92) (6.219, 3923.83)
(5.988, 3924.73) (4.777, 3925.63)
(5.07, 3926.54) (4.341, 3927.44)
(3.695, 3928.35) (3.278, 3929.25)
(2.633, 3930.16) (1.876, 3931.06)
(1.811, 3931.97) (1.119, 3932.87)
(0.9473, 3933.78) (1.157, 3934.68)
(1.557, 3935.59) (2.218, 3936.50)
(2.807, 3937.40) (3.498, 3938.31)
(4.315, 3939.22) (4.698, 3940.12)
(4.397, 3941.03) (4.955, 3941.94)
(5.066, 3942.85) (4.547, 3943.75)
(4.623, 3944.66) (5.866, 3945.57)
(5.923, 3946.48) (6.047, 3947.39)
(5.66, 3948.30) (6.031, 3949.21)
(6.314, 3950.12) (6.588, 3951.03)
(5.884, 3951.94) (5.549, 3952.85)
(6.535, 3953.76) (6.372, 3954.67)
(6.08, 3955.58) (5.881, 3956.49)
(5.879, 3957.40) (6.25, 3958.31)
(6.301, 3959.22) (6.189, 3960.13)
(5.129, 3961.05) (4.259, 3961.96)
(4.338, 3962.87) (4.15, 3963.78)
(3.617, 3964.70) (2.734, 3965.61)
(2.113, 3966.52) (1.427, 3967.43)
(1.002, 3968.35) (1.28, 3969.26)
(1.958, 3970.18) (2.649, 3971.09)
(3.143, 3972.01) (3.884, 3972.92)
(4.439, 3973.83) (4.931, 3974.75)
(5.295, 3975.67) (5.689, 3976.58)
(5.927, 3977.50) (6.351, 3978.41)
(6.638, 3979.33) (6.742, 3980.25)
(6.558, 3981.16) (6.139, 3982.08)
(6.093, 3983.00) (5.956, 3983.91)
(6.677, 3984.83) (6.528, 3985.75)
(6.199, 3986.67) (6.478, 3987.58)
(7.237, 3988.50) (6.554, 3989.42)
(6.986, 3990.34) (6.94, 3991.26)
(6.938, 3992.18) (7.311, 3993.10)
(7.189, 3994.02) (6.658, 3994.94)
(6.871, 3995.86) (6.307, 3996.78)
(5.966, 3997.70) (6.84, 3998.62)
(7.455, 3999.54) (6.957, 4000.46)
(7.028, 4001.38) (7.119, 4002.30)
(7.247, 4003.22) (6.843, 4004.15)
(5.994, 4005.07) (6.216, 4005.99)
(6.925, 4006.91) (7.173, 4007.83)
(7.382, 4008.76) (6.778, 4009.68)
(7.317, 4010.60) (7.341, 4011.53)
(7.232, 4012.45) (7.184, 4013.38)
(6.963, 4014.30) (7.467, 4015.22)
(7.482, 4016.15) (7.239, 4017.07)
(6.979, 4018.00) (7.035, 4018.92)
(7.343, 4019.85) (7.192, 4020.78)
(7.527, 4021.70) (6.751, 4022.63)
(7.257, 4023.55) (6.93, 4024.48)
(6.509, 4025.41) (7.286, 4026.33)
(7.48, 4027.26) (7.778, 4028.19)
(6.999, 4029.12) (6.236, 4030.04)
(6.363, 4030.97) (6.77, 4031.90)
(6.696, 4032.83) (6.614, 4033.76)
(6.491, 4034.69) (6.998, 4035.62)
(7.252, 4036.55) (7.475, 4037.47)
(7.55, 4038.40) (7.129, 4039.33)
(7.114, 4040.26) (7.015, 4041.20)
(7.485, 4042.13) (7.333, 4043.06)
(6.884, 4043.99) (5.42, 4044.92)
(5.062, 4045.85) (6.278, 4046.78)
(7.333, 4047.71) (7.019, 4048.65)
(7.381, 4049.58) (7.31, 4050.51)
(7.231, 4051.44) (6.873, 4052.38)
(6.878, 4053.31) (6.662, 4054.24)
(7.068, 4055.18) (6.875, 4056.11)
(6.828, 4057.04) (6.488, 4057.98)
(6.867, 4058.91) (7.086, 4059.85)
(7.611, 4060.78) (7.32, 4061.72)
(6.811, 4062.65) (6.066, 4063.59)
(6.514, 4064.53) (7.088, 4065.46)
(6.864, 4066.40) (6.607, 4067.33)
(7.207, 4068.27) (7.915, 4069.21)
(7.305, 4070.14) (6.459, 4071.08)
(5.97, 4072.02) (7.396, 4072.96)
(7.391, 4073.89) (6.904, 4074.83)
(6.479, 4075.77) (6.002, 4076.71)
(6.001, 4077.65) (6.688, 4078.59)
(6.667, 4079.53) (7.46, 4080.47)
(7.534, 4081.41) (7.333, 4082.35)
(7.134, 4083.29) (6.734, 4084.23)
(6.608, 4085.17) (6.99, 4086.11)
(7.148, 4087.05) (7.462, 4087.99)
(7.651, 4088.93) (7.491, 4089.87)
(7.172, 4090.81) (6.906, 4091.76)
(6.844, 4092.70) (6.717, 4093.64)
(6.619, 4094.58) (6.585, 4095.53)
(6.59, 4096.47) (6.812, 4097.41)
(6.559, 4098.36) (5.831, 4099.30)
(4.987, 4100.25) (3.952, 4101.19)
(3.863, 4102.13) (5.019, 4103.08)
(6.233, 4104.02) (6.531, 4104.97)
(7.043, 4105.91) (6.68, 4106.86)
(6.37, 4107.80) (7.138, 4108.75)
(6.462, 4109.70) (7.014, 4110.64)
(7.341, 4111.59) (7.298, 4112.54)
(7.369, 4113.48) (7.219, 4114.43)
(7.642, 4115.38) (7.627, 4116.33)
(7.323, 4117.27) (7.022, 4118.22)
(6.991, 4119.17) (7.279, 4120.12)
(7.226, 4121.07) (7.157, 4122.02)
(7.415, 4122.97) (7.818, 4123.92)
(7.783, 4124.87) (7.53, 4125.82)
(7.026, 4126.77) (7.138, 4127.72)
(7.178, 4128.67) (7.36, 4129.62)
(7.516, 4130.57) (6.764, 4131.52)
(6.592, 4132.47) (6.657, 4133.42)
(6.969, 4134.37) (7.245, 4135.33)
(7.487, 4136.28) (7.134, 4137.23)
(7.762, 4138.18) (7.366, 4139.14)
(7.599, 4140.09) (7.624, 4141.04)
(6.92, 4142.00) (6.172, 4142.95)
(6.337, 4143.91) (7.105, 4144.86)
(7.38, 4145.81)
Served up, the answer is 1.39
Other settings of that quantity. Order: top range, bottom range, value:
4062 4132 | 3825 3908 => 1.39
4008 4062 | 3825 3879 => 1.40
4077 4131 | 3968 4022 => 1.15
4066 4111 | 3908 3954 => 1.47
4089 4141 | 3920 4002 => 1.47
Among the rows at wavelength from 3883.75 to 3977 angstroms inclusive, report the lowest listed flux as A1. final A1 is 0.9473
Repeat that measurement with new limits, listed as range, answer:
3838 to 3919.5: 3.08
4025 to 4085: 5.062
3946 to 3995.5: 1.002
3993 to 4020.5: 5.966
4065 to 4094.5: 5.97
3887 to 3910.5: 3.349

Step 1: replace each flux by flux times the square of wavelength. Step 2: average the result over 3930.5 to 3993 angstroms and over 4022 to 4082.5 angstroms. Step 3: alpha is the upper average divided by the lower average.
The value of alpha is 1.50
